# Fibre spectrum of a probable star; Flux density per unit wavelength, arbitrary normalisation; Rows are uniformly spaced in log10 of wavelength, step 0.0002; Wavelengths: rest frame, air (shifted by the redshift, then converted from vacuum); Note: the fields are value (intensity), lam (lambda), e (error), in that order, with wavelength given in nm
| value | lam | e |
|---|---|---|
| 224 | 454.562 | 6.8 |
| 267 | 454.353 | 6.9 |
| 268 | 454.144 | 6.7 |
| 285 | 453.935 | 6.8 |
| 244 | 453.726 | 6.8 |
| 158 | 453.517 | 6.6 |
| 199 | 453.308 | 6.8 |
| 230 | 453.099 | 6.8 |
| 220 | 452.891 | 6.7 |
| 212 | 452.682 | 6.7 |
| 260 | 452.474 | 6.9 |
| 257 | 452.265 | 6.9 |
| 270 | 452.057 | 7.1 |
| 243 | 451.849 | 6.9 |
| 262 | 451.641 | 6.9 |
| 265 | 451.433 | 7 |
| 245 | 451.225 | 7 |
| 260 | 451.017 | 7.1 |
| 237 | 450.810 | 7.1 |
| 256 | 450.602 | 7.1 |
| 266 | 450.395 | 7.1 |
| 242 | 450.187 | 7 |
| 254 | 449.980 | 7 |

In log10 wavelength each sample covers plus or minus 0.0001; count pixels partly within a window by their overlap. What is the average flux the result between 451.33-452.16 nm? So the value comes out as 260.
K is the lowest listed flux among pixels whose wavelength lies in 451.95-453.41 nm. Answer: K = 199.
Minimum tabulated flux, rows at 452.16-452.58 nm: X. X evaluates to 257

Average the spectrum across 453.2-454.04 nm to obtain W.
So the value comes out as 221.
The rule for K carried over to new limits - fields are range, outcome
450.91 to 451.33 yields 245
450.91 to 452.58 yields 243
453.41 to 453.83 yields 158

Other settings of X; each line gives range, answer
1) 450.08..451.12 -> 237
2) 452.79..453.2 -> 220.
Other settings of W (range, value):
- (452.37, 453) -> 231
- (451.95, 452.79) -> 249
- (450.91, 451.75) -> 258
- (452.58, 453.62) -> 204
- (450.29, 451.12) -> 255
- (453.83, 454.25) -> 277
